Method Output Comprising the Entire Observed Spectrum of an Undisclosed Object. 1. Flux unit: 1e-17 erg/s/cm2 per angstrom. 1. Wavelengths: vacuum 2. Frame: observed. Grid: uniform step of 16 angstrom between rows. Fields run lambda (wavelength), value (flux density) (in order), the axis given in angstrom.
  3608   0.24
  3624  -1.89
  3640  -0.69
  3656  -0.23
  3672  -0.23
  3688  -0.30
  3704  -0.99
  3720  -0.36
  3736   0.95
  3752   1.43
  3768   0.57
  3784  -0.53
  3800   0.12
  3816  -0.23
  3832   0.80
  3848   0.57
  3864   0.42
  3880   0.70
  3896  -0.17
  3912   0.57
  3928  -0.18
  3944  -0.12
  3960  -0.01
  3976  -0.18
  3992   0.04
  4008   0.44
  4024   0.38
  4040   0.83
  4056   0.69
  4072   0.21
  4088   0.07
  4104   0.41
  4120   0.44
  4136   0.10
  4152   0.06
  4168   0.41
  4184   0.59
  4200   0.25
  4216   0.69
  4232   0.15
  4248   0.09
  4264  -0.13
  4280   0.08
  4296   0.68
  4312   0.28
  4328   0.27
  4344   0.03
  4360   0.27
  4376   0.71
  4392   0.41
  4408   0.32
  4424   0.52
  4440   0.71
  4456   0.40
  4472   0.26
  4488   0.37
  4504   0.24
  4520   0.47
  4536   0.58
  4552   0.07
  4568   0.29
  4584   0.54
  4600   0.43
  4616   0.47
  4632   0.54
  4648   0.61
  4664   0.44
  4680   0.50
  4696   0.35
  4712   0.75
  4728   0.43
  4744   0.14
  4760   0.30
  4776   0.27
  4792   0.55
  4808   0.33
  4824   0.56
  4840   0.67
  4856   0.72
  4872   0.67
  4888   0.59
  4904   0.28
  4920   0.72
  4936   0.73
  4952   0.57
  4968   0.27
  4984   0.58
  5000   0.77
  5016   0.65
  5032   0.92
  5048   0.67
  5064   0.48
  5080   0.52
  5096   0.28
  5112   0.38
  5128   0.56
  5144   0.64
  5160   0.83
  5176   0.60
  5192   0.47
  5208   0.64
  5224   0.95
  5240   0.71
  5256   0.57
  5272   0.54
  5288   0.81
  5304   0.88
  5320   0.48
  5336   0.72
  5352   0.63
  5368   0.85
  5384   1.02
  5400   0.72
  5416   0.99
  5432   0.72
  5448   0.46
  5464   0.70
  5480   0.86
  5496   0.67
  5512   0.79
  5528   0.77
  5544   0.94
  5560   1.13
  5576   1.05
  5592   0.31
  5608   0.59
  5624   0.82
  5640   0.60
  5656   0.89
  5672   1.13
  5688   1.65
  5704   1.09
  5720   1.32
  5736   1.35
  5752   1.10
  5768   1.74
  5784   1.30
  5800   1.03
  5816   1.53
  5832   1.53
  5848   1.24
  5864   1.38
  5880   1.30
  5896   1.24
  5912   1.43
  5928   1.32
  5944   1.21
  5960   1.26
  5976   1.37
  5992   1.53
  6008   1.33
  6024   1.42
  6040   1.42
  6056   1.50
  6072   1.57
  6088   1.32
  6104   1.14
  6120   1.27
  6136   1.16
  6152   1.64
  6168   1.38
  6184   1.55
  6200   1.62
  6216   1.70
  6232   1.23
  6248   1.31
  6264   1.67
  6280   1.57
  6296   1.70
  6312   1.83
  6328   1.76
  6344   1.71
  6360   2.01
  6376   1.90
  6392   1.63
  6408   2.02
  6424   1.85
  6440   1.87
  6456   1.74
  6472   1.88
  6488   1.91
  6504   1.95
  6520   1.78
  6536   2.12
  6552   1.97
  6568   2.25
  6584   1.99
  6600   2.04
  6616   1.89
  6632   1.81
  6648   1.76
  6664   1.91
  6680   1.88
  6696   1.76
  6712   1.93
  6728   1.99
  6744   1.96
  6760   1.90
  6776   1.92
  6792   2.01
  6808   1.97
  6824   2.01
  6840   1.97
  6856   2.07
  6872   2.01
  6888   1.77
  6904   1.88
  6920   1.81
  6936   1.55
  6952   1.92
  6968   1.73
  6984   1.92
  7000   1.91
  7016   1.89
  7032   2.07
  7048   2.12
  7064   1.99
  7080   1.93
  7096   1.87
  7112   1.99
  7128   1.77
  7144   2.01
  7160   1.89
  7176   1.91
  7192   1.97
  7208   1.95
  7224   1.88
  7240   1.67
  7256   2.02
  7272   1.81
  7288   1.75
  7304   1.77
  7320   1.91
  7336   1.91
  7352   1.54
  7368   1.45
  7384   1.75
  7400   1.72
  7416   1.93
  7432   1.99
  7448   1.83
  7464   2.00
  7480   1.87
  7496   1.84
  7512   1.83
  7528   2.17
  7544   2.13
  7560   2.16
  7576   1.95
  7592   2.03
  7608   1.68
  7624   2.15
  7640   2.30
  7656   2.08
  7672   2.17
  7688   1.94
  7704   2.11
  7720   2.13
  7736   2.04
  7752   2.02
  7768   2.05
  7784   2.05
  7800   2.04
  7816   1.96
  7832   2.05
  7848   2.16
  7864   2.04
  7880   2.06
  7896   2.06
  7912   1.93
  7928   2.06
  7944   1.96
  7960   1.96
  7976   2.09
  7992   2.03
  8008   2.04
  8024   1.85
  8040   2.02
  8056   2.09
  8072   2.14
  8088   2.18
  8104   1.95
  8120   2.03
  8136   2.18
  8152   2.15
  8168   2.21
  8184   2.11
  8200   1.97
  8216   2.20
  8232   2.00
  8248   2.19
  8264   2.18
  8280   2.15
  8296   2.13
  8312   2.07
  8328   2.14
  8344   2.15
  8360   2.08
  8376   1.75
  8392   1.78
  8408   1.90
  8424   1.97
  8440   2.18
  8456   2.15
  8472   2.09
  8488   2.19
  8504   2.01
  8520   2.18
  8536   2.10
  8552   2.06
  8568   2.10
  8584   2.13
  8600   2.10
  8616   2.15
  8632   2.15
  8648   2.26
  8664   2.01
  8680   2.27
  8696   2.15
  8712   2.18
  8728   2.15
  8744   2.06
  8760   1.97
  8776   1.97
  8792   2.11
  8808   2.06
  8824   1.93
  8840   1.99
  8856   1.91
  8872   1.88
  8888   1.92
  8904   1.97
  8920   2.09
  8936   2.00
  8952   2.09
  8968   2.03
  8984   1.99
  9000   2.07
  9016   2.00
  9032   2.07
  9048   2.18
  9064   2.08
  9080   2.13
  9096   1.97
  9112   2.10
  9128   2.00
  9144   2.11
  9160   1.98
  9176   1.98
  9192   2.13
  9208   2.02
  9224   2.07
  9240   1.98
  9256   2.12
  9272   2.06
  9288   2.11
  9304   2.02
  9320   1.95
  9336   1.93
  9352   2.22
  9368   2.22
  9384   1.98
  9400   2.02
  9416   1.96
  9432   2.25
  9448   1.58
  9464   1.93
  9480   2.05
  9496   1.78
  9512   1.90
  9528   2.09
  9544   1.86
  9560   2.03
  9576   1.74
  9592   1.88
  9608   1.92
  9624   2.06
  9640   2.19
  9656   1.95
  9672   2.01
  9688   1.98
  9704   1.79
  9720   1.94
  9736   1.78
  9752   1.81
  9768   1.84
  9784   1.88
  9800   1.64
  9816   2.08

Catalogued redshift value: 0.42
